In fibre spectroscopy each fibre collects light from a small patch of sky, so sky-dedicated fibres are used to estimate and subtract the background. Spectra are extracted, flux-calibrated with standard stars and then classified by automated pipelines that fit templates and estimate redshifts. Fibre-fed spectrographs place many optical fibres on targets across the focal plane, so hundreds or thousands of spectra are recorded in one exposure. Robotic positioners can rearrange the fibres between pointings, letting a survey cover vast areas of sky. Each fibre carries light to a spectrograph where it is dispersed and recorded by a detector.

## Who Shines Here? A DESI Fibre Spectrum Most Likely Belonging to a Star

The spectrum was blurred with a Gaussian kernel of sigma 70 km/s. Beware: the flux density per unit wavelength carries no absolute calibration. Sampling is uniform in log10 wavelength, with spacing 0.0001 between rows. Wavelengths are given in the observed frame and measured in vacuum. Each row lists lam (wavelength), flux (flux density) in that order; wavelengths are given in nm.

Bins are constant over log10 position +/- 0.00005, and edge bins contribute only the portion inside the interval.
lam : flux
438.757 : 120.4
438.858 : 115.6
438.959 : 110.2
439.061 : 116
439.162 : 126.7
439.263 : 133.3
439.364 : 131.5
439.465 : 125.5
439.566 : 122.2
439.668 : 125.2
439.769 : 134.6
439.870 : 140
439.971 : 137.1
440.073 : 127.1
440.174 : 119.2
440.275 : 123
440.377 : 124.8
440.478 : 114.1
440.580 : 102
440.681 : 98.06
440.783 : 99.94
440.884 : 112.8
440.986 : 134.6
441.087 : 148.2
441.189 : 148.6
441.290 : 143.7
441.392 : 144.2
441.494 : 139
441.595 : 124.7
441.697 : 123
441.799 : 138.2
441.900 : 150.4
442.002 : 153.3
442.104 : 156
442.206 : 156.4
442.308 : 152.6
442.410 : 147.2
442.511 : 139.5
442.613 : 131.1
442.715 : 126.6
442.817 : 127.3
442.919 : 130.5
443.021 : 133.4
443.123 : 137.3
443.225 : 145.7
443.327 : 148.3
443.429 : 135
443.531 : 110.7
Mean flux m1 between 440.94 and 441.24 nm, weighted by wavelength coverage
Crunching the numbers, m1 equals 144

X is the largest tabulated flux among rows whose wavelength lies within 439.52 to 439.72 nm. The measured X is 125.2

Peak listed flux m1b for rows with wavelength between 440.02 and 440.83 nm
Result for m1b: 127.1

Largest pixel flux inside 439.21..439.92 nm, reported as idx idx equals 140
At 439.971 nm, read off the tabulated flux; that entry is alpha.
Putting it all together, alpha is 137.1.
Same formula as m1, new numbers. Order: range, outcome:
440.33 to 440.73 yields 110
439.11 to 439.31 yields 130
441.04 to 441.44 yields 146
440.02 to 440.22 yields 123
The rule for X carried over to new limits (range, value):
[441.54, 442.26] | 156.4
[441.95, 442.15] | 156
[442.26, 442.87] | 152.6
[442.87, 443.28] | 145.7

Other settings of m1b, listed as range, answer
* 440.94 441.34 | 148.6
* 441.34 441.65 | 144.2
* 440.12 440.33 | 123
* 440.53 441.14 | 148.2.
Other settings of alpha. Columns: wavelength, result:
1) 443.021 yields 133.4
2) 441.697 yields 123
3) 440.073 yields 127.1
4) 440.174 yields 119.2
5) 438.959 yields 110.2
